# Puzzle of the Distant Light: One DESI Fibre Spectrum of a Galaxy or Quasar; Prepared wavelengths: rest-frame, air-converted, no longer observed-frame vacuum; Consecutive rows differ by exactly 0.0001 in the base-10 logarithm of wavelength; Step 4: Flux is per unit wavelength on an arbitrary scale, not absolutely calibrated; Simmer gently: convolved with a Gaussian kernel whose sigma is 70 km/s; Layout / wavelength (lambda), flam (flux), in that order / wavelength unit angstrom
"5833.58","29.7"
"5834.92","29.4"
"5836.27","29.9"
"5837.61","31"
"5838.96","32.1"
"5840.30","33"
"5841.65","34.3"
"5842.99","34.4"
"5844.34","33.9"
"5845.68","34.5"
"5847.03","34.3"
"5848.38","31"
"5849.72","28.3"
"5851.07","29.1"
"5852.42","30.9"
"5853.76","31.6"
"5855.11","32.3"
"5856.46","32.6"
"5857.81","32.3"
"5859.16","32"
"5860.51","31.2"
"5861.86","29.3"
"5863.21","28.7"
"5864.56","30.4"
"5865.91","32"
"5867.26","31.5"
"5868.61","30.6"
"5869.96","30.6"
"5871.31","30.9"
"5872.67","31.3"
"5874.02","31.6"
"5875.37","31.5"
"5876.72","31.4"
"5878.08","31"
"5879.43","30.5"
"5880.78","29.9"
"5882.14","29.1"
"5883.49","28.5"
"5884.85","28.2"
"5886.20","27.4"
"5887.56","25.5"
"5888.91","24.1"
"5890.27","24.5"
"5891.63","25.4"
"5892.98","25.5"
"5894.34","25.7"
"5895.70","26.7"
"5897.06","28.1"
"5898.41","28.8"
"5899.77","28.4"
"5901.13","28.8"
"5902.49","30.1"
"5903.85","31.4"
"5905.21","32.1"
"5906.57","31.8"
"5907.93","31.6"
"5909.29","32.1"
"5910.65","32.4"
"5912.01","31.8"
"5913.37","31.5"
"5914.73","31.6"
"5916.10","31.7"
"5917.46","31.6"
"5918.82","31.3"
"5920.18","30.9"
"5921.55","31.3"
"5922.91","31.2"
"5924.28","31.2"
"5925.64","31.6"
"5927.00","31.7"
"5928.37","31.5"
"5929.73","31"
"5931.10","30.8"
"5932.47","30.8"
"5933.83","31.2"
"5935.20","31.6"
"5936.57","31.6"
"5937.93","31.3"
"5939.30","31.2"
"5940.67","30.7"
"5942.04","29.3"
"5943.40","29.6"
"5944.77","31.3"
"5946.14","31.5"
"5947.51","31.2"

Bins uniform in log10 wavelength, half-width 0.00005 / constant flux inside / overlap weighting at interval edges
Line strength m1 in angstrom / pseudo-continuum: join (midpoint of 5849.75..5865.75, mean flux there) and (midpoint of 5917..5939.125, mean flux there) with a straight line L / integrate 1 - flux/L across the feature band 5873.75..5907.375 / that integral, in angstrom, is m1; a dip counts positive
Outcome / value 2.65 angstrom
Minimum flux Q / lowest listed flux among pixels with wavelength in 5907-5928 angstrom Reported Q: 30.9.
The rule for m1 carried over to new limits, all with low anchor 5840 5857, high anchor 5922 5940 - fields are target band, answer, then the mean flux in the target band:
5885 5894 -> 1.76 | 25.6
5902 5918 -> -0.06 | 31.7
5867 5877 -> 0.27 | 31.2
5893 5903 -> 1.20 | 27.9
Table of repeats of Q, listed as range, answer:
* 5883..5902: 24.1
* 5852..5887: 27.4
